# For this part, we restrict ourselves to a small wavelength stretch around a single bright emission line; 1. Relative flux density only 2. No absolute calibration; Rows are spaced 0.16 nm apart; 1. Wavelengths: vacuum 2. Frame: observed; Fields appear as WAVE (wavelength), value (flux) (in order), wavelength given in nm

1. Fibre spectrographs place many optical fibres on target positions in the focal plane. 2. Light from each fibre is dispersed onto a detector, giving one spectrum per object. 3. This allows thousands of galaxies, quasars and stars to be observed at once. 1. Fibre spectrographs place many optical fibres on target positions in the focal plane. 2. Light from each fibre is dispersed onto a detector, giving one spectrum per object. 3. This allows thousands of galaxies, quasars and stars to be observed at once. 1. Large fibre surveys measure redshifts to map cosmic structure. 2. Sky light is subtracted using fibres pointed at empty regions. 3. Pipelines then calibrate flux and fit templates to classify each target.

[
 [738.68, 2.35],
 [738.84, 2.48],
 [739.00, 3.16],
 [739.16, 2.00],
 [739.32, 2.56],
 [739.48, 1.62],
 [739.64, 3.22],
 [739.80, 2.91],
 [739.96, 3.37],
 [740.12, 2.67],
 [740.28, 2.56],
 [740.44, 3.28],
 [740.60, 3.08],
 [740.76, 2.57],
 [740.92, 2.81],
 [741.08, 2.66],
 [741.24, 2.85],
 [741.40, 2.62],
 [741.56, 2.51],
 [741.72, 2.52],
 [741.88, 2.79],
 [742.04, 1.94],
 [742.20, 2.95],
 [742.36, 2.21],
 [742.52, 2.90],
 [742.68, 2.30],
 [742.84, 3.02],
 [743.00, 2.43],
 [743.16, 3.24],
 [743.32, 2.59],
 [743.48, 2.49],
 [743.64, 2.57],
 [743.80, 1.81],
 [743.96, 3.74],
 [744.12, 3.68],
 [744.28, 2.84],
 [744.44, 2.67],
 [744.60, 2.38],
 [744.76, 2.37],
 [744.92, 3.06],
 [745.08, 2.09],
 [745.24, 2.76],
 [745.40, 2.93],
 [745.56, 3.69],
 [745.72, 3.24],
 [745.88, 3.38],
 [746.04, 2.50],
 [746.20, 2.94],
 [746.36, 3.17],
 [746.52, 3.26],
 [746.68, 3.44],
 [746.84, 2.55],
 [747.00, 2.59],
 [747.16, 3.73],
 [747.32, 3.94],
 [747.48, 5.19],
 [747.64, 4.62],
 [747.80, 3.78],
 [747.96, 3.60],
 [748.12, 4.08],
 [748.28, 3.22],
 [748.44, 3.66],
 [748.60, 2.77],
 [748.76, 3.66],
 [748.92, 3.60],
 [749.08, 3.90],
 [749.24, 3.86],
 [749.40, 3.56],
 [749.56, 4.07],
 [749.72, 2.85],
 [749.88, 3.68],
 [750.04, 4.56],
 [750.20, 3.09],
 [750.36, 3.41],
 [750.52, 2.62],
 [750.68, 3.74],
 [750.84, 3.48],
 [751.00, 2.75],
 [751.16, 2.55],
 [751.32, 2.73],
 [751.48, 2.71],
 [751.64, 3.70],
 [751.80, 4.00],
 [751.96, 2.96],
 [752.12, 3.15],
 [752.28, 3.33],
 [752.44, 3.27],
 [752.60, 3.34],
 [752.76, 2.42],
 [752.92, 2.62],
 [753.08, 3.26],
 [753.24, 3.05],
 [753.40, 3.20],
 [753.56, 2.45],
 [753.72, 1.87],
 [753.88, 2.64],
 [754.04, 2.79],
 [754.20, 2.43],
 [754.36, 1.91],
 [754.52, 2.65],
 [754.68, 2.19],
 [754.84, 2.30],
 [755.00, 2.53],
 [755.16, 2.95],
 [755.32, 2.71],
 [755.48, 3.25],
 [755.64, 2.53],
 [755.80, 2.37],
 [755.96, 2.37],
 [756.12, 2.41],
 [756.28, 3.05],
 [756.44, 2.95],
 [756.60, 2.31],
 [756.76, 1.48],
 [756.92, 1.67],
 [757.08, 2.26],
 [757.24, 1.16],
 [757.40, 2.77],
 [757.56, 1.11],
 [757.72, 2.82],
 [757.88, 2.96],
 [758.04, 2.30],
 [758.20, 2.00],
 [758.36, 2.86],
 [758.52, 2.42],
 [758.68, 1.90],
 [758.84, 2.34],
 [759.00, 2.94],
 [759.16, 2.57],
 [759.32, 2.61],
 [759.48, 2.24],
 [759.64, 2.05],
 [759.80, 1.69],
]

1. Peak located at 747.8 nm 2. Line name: Mg II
